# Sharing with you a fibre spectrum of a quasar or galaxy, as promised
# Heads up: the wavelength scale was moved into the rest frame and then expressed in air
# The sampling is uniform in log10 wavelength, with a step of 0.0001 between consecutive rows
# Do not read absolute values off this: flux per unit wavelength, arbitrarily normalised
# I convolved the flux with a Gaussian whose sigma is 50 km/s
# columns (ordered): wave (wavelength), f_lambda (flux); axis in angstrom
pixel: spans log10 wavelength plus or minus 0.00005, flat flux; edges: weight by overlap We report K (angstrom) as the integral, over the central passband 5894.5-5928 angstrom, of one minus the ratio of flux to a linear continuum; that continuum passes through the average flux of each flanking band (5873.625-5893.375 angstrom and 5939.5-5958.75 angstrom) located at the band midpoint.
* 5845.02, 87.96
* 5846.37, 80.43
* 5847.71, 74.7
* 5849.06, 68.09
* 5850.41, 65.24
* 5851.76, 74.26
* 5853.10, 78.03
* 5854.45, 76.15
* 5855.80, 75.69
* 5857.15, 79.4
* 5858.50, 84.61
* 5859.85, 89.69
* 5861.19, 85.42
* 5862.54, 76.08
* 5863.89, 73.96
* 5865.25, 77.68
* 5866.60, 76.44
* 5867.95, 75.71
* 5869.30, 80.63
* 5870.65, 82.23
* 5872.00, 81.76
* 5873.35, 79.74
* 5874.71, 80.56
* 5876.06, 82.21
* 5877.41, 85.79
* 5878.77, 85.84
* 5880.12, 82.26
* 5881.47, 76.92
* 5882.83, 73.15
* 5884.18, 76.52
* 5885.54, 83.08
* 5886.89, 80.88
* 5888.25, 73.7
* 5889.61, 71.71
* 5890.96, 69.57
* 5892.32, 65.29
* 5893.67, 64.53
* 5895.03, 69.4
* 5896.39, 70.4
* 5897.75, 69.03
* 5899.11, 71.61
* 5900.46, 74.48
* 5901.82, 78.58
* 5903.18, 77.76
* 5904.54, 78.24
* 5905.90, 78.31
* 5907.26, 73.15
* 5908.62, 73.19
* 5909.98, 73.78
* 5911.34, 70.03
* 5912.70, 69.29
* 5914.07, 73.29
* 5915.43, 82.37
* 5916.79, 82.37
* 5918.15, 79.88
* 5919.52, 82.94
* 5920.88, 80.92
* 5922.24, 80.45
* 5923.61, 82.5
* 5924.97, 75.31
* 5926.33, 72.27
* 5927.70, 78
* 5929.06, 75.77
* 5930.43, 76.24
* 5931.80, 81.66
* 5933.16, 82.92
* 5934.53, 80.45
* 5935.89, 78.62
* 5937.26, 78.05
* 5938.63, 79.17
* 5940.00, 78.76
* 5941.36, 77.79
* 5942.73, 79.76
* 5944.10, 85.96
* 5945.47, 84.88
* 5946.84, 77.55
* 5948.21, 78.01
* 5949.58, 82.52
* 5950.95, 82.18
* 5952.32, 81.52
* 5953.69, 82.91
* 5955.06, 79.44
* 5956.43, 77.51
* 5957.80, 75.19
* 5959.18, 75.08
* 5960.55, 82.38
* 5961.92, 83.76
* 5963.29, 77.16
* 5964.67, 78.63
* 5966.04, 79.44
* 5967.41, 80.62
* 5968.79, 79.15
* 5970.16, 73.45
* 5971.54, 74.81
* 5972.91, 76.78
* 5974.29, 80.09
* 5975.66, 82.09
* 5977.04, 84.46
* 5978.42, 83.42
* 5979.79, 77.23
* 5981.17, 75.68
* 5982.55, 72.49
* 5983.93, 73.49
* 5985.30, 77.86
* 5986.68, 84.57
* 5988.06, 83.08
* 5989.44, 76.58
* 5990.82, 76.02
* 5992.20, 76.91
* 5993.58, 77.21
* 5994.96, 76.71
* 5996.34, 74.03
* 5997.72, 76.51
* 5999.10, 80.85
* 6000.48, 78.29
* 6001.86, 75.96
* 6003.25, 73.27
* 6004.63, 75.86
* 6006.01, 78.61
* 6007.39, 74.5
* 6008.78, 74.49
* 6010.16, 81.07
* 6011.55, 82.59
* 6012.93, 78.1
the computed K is 1.2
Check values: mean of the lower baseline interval 77.5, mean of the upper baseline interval 80.2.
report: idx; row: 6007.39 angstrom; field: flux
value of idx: 74.5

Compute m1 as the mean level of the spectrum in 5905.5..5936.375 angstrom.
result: 77.6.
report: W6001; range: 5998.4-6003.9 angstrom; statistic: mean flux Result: 77.1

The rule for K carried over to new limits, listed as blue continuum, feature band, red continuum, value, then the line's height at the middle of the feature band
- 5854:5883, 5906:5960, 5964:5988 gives 0.51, 79.3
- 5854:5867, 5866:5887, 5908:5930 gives -0.36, 78.9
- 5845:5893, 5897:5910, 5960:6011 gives 0.52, 78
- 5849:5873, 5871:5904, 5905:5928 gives 0.62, 77.6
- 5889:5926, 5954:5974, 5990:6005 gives -0.62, 75.9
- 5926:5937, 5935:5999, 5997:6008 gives -1.10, 77.6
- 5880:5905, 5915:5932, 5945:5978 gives -0.62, 76.4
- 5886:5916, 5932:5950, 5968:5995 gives -1.12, 75.6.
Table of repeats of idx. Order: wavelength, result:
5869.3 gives 80.63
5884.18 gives 76.52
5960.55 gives 82.38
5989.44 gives 76.58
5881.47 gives 76.92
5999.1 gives 80.85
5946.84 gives 77.55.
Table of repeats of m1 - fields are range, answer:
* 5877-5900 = 74.6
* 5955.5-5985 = 78.2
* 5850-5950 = 77.6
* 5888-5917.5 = 73.2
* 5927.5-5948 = 79.7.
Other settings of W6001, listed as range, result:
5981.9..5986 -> 74.7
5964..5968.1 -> 79.7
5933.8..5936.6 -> 79.6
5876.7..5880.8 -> 84.7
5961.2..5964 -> 80.4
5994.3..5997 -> 75.4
